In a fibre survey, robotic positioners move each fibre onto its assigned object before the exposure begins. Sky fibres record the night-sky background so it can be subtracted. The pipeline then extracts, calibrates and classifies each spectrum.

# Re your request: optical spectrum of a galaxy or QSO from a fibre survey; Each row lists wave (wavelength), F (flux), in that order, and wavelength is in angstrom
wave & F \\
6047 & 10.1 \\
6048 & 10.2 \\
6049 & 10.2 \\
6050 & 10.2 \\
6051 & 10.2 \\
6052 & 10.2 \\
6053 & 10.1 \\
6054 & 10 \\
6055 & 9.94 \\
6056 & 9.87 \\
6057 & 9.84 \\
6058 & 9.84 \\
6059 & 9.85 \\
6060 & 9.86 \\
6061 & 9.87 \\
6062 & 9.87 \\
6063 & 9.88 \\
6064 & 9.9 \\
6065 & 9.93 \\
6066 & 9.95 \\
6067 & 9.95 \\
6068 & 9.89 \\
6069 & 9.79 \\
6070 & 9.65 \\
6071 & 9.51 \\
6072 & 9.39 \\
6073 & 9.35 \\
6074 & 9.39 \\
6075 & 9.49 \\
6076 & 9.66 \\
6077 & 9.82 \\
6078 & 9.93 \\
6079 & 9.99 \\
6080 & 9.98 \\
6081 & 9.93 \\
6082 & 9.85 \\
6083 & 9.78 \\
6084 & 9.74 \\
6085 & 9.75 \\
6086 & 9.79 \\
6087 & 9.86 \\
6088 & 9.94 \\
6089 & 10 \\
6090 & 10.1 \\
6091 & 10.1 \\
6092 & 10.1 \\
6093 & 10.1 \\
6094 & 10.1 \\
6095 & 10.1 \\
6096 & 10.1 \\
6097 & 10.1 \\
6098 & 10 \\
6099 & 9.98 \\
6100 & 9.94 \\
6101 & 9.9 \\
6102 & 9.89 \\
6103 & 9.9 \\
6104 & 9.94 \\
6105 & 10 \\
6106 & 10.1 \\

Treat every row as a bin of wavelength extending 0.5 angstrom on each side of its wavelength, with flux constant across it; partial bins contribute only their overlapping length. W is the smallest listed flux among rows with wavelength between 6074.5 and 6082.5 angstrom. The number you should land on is 9.49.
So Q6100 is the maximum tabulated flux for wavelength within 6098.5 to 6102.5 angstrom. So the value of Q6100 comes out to 9.98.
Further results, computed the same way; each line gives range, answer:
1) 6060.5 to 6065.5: 9.93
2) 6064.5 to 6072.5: 9.95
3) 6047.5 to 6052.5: 10.2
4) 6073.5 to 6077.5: 9.82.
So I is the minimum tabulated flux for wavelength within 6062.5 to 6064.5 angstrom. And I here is 9.88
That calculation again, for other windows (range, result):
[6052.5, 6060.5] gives 9.84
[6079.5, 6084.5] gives 9.74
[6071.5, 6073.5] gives 9.35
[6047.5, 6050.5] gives 10.2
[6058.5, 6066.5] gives 9.85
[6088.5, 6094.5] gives 10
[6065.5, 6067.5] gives 9.95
